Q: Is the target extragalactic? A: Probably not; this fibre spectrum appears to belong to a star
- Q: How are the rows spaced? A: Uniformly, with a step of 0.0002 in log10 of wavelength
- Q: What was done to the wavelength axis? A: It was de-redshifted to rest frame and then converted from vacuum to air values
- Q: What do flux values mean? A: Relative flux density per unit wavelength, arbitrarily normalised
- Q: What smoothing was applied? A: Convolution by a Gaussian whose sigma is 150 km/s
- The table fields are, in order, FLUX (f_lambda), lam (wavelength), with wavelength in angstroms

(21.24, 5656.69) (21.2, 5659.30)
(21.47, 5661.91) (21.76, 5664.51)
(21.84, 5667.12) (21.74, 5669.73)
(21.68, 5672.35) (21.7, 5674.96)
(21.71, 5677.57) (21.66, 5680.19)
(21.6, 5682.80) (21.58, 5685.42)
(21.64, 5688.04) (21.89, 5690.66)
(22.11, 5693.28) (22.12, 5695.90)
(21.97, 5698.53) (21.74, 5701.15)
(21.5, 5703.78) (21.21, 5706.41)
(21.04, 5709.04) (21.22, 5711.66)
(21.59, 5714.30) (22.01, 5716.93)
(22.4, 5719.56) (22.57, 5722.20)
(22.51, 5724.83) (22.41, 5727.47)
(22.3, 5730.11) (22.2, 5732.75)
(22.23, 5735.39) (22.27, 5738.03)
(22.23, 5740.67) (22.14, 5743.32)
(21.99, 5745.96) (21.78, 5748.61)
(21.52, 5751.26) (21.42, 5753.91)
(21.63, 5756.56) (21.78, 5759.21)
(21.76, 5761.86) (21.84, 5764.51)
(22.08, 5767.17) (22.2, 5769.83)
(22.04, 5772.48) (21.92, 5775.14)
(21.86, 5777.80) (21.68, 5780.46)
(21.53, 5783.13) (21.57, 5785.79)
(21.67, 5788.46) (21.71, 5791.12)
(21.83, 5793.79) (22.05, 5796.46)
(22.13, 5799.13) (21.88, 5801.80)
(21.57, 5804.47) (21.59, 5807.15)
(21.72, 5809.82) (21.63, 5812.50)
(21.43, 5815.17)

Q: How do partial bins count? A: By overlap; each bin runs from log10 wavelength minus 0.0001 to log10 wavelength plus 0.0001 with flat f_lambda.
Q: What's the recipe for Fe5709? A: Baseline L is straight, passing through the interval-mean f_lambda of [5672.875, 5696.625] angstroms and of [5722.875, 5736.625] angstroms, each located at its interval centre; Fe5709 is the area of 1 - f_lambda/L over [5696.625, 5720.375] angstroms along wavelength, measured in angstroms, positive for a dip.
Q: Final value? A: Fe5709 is 0.5 angstroms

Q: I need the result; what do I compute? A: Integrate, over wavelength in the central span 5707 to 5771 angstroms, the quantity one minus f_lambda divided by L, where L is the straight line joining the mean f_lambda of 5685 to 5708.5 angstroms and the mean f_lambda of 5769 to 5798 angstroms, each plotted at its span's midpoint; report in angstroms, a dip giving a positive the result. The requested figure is -0.5 angstroms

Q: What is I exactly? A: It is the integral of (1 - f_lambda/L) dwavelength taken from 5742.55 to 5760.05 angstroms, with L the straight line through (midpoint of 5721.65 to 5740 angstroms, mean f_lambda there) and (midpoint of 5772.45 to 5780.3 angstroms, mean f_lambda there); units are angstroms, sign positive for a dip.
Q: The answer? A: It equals 0.3 angstroms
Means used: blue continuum 22.3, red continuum 21.9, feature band 21.7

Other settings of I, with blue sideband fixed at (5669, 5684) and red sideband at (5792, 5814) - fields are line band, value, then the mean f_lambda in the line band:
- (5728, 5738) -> -0.2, 22.3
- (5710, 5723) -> -0.1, 21.9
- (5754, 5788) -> -0.1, 21.8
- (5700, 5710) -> 0.2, 21.4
